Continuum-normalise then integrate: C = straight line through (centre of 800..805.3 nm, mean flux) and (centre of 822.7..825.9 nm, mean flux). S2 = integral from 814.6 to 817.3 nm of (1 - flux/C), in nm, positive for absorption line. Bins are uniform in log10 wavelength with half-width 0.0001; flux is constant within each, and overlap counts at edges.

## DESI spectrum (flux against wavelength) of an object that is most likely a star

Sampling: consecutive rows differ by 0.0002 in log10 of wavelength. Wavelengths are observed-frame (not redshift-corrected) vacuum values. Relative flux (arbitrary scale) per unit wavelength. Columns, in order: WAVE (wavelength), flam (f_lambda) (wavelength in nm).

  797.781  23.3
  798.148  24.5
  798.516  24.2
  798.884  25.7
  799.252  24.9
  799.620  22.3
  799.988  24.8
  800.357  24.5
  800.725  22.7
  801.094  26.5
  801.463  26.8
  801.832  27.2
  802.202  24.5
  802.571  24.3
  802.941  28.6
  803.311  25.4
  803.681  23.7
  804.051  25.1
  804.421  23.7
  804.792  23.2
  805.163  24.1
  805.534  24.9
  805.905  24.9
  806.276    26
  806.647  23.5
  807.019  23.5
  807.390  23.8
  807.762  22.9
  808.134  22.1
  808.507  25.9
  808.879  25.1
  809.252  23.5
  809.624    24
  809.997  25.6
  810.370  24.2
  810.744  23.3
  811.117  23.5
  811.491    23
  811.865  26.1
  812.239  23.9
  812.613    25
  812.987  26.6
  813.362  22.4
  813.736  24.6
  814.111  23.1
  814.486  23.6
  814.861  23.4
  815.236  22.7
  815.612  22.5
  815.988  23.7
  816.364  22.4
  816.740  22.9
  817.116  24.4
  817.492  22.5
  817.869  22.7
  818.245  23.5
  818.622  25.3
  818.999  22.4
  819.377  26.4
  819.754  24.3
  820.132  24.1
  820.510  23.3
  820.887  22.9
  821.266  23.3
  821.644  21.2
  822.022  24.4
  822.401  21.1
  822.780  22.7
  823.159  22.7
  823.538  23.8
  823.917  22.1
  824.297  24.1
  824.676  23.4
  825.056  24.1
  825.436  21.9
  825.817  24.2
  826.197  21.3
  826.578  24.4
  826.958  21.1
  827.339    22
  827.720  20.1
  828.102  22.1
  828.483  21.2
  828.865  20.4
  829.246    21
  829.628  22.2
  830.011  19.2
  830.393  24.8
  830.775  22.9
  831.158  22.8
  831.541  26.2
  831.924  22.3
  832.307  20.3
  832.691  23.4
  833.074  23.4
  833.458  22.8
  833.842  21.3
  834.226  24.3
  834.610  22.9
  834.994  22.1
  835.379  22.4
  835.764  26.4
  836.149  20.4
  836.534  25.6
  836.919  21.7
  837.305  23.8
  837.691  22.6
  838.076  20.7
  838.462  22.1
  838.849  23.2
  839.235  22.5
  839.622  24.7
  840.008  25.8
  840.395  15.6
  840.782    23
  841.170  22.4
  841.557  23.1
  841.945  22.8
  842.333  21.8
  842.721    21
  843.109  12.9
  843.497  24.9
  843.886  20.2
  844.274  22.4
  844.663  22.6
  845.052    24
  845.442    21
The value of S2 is 0.08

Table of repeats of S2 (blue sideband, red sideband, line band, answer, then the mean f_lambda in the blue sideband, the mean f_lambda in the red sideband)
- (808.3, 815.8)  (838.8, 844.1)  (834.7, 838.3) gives -0.13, 24.1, 21.7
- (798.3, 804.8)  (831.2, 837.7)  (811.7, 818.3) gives 0.14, 24.9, 23.1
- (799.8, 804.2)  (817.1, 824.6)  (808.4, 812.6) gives 0.01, 25.3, 23.3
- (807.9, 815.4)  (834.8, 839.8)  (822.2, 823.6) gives 0.06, 24.1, 22.9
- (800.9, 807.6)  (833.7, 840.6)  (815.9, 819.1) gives 0.10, 25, 22.7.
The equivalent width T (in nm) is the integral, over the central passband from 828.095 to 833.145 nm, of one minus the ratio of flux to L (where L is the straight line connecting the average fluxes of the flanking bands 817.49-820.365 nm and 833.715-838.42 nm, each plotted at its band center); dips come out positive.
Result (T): 0.20 nm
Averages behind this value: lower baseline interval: 24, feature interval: 22.3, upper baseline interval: 22.9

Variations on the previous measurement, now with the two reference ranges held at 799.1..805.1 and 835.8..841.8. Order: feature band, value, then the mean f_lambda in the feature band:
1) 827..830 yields 0.27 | 21.1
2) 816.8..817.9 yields 0.03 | 23.2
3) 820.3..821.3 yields 0.02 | 23.2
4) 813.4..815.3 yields 0.05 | 23.5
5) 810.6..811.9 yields 0.03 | 23.7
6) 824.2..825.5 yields 0.00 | 23.5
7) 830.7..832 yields -0.04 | 23.7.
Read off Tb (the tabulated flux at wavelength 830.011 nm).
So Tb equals 19.2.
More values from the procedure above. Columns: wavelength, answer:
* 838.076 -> 20.7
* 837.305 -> 23.8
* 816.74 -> 22.9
